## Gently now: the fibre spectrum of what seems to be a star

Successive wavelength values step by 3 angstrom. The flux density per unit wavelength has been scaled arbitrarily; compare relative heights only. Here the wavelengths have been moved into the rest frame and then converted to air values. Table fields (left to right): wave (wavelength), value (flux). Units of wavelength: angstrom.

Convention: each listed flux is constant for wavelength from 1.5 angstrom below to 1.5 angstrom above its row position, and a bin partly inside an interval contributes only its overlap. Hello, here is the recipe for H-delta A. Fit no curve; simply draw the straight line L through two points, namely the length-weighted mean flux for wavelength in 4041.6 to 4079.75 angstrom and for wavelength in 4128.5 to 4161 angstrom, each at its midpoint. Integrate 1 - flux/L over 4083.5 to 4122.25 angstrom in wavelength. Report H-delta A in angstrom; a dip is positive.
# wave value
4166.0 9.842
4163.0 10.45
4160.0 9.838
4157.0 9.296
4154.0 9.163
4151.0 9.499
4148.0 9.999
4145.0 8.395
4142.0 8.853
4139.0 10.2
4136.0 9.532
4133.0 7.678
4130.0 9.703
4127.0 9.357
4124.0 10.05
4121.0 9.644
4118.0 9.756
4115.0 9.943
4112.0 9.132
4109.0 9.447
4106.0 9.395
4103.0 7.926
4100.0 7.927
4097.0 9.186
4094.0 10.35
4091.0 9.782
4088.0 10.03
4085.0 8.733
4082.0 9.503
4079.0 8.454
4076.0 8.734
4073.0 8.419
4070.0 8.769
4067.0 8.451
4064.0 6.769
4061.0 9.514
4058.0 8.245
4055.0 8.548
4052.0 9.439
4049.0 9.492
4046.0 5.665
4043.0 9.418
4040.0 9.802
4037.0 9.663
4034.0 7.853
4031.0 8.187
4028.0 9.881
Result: -2.0 angstrom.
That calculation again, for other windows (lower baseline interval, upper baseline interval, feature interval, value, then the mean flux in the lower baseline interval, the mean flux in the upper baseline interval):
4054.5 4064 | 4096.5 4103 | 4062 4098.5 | -2.4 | 8.48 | 8.31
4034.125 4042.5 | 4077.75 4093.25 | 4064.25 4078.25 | 1.4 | 9.39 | 9.36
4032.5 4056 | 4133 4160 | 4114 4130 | -1.0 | 8.74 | 9.3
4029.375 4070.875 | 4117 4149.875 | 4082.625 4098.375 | -1.2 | 8.56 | 9.37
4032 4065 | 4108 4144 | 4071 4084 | 0.2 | 8.6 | 9.43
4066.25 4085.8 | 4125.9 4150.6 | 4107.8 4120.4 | -0.8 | 8.73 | 9.22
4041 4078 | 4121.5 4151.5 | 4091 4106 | -0.2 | 8.47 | 9.33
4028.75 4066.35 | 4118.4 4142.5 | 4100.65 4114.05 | 0.3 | 8.57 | 9.42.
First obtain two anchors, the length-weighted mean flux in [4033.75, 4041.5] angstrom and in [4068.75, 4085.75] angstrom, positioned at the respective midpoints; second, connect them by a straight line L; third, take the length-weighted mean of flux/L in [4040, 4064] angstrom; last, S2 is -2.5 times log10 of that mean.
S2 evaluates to 0.07 mag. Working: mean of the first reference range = 9.31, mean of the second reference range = 8.77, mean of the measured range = 8.58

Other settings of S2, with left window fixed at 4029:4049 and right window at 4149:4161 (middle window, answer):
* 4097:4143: -0.01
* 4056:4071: 0.05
